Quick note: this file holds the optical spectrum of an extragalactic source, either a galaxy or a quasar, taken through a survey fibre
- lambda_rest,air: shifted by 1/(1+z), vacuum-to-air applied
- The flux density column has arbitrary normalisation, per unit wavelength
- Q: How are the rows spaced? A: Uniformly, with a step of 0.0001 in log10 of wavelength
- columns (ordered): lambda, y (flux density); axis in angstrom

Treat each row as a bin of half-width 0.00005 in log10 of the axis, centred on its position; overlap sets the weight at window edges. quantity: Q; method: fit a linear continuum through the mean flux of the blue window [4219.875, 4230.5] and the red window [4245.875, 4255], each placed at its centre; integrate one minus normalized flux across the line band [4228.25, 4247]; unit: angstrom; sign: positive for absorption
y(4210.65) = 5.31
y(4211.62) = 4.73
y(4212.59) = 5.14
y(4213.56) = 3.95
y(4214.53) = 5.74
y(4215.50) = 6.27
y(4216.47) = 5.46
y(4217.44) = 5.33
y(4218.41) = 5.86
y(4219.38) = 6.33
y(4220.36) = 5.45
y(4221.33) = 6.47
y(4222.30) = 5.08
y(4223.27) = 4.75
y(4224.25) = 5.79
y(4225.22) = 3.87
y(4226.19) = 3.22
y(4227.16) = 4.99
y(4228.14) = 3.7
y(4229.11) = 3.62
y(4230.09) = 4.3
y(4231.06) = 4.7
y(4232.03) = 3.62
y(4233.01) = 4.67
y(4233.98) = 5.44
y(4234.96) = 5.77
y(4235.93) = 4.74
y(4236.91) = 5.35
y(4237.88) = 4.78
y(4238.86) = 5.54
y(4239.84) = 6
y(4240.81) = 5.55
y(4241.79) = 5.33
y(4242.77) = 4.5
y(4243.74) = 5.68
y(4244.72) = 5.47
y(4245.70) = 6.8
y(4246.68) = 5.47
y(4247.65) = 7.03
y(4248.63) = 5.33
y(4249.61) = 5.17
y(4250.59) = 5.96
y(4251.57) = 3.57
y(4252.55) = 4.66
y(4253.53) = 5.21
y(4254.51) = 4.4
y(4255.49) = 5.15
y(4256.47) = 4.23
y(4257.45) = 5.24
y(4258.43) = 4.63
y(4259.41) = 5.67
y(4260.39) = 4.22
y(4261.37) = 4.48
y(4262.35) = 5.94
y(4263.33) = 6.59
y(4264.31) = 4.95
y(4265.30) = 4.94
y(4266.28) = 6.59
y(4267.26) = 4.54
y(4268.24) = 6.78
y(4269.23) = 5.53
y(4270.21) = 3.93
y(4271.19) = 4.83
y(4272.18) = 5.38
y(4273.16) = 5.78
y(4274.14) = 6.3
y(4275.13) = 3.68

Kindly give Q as -0.5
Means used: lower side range 4.66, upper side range 5.25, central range 5.09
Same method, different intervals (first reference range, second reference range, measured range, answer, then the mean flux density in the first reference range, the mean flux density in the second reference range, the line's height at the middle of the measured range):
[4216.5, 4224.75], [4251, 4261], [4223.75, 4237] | 2.0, 5.62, 4.71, 5.37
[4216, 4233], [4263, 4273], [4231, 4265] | -0.4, 4.85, 5.4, 5.15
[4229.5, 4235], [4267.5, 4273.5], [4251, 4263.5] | 0.5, 4.64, 5.33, 5.09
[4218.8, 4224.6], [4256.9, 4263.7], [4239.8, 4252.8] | -0.2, 5.64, 5.22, 5.37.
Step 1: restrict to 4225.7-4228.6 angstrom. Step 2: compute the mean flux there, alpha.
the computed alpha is 3.97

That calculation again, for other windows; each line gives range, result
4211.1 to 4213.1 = 4.93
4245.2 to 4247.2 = 6.16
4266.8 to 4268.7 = 5.67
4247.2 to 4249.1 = 6.17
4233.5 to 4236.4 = 5.32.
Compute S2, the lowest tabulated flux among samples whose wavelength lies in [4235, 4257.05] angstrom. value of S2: 3.57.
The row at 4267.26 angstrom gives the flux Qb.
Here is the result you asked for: 4.54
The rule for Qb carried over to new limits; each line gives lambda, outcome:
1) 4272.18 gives 5.38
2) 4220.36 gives 5.45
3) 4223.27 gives 4.75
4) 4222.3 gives 5.08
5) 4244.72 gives 5.47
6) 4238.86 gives 5.54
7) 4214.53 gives 5.74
